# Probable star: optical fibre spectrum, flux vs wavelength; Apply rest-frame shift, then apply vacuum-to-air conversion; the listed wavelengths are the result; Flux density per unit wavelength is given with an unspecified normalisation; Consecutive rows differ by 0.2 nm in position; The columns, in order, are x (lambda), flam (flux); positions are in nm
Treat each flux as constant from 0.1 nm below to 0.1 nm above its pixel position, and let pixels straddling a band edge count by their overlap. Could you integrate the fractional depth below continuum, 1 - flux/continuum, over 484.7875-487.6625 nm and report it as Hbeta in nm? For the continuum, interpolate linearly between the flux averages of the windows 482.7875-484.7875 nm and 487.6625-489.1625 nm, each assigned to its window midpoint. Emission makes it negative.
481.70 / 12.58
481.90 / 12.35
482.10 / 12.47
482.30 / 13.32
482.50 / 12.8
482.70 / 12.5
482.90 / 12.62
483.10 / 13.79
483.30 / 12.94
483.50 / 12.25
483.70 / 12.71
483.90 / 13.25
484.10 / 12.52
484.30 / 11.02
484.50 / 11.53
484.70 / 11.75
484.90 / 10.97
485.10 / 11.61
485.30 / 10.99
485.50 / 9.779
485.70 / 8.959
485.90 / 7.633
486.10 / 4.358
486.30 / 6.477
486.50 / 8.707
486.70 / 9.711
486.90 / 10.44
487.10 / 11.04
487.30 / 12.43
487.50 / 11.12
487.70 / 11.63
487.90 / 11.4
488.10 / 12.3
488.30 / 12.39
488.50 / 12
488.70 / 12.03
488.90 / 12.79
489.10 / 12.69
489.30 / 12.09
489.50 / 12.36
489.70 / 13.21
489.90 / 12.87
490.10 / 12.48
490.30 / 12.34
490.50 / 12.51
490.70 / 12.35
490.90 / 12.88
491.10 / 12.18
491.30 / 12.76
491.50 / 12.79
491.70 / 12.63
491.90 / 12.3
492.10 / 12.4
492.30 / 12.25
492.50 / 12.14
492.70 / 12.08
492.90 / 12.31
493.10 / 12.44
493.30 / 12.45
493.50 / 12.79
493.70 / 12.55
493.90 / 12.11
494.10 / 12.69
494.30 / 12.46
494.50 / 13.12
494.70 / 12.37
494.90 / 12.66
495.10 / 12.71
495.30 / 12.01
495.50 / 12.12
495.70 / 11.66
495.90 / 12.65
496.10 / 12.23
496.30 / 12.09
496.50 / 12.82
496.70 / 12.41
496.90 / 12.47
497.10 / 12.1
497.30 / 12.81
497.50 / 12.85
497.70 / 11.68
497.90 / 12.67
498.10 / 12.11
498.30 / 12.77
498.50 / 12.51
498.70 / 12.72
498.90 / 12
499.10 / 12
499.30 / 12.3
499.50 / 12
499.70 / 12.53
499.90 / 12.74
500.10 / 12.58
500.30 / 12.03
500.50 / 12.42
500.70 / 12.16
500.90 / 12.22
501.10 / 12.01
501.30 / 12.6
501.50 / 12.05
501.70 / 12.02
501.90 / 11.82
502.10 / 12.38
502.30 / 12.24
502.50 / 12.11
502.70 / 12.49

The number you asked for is 0.62 nm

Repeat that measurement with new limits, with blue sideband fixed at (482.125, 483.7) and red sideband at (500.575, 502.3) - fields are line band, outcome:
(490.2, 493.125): 0.025 nm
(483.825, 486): 0.324 nm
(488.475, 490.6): 0.018 nm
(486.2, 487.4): 0.275 nm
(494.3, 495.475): -0.012 nm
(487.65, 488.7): 0.058 nm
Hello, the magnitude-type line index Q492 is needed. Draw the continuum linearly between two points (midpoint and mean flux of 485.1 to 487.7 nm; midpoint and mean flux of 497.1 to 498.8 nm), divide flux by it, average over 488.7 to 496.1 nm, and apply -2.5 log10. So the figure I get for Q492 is -0.13 mag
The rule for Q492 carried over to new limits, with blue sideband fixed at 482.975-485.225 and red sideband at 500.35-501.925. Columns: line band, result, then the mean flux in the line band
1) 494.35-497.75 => -0.020 mag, 12.4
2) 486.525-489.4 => 0.051 mag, 11.6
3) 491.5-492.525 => -0.019 mag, 12.4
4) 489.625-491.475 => -0.037 mag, 12.6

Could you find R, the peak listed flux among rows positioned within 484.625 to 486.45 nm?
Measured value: 11.75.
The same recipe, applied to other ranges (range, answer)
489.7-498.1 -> 13.21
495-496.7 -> 12.82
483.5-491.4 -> 13.25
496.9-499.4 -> 12.85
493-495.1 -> 13.12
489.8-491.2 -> 12.88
